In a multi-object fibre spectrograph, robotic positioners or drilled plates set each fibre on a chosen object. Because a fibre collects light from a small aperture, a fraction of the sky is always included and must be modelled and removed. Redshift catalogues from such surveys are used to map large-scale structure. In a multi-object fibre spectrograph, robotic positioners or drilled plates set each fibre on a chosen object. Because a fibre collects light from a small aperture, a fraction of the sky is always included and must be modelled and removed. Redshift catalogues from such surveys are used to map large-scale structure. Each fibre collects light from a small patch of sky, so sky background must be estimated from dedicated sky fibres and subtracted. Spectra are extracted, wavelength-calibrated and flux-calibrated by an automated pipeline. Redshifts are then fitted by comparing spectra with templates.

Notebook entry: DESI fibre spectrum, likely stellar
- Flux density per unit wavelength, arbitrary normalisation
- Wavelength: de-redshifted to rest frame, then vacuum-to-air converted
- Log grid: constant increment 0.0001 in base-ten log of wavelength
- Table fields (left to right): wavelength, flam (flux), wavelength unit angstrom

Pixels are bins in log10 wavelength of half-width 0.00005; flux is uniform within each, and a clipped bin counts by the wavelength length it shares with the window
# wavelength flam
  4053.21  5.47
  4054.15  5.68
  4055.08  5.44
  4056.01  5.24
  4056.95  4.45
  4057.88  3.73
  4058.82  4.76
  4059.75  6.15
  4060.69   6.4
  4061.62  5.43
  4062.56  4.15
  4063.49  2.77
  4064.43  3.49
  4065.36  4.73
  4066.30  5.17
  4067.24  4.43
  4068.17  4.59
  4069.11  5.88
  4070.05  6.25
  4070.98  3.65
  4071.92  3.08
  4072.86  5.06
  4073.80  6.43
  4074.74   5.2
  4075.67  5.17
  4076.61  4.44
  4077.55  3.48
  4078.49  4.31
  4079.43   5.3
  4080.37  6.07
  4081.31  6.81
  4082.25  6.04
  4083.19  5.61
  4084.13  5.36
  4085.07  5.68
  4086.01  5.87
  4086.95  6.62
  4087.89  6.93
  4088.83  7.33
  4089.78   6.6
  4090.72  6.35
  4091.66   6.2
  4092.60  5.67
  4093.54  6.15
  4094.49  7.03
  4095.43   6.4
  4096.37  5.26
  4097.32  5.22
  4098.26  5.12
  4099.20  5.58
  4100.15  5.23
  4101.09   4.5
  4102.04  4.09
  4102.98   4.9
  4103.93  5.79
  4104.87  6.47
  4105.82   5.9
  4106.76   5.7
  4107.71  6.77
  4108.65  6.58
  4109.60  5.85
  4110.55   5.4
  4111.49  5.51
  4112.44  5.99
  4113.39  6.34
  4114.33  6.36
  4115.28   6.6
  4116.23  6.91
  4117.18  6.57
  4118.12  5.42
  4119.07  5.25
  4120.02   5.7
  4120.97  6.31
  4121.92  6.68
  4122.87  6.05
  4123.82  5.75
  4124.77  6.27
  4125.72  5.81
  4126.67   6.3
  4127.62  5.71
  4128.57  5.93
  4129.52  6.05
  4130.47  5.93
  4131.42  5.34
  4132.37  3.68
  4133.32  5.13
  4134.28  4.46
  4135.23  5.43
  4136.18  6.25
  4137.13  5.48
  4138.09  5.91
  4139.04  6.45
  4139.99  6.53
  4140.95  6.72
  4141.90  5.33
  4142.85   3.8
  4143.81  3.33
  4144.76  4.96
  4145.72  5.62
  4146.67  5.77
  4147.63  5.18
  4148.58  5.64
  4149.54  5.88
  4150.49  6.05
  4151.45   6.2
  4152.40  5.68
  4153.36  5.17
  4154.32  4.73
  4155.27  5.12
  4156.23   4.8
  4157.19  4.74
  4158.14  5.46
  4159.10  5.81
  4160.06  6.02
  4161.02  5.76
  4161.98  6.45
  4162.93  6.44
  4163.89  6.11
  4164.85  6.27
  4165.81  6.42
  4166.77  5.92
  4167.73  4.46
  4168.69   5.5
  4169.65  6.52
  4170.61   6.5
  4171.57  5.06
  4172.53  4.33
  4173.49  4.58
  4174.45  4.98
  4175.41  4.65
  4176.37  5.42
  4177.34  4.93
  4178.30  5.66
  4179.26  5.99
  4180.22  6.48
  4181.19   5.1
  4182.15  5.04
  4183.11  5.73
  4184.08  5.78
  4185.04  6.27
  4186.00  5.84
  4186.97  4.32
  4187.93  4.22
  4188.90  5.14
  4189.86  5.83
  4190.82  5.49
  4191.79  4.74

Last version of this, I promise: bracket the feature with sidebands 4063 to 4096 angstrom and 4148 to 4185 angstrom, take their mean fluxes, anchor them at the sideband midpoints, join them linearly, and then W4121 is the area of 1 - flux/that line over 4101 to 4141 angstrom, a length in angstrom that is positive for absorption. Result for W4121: -2.45 angstrom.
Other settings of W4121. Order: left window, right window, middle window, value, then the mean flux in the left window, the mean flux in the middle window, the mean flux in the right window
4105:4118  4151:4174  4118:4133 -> 0.6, 6.18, 5.76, 5.59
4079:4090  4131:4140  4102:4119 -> -0.6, 6.18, 5.99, 5.41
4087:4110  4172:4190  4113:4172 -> -1.5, 5.91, 5.71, 5.27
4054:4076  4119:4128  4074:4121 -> -2.5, 4.88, 5.8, 6.02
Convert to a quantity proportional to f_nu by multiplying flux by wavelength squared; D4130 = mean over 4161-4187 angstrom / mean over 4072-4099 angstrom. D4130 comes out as 1.0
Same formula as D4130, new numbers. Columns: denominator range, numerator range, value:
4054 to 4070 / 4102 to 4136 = 1.23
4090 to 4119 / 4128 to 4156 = 0.94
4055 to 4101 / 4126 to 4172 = 1.08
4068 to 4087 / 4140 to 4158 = 1.04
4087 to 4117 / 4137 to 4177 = 0.95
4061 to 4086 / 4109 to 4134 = 1.21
